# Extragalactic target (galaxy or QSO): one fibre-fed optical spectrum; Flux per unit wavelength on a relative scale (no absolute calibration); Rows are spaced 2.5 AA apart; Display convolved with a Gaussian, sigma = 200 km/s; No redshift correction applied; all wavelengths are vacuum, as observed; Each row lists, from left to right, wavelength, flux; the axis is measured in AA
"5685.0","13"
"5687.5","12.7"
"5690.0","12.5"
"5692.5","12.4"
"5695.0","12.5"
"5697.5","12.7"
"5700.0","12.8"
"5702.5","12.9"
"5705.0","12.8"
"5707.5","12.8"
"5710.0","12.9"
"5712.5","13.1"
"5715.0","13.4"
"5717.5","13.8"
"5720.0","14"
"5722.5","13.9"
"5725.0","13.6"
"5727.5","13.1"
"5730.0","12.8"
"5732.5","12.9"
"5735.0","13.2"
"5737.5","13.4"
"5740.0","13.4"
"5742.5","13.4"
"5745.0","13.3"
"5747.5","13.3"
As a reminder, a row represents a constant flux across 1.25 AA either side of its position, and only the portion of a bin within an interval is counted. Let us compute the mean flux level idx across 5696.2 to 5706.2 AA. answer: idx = 12.8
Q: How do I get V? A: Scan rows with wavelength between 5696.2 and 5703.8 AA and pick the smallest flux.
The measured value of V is 12.7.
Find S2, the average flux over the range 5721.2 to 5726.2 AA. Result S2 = 13.8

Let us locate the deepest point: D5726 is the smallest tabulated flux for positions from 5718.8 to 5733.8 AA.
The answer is 12.8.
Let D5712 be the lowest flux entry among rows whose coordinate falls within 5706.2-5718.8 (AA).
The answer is 12.8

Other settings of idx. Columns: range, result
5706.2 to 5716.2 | 13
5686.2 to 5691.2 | 12.6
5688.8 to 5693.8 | 12.4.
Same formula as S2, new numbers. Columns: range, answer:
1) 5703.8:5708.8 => 12.8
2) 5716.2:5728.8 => 13.7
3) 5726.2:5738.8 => 13.1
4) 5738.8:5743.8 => 13.4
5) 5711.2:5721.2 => 13.6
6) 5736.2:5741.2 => 13.4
